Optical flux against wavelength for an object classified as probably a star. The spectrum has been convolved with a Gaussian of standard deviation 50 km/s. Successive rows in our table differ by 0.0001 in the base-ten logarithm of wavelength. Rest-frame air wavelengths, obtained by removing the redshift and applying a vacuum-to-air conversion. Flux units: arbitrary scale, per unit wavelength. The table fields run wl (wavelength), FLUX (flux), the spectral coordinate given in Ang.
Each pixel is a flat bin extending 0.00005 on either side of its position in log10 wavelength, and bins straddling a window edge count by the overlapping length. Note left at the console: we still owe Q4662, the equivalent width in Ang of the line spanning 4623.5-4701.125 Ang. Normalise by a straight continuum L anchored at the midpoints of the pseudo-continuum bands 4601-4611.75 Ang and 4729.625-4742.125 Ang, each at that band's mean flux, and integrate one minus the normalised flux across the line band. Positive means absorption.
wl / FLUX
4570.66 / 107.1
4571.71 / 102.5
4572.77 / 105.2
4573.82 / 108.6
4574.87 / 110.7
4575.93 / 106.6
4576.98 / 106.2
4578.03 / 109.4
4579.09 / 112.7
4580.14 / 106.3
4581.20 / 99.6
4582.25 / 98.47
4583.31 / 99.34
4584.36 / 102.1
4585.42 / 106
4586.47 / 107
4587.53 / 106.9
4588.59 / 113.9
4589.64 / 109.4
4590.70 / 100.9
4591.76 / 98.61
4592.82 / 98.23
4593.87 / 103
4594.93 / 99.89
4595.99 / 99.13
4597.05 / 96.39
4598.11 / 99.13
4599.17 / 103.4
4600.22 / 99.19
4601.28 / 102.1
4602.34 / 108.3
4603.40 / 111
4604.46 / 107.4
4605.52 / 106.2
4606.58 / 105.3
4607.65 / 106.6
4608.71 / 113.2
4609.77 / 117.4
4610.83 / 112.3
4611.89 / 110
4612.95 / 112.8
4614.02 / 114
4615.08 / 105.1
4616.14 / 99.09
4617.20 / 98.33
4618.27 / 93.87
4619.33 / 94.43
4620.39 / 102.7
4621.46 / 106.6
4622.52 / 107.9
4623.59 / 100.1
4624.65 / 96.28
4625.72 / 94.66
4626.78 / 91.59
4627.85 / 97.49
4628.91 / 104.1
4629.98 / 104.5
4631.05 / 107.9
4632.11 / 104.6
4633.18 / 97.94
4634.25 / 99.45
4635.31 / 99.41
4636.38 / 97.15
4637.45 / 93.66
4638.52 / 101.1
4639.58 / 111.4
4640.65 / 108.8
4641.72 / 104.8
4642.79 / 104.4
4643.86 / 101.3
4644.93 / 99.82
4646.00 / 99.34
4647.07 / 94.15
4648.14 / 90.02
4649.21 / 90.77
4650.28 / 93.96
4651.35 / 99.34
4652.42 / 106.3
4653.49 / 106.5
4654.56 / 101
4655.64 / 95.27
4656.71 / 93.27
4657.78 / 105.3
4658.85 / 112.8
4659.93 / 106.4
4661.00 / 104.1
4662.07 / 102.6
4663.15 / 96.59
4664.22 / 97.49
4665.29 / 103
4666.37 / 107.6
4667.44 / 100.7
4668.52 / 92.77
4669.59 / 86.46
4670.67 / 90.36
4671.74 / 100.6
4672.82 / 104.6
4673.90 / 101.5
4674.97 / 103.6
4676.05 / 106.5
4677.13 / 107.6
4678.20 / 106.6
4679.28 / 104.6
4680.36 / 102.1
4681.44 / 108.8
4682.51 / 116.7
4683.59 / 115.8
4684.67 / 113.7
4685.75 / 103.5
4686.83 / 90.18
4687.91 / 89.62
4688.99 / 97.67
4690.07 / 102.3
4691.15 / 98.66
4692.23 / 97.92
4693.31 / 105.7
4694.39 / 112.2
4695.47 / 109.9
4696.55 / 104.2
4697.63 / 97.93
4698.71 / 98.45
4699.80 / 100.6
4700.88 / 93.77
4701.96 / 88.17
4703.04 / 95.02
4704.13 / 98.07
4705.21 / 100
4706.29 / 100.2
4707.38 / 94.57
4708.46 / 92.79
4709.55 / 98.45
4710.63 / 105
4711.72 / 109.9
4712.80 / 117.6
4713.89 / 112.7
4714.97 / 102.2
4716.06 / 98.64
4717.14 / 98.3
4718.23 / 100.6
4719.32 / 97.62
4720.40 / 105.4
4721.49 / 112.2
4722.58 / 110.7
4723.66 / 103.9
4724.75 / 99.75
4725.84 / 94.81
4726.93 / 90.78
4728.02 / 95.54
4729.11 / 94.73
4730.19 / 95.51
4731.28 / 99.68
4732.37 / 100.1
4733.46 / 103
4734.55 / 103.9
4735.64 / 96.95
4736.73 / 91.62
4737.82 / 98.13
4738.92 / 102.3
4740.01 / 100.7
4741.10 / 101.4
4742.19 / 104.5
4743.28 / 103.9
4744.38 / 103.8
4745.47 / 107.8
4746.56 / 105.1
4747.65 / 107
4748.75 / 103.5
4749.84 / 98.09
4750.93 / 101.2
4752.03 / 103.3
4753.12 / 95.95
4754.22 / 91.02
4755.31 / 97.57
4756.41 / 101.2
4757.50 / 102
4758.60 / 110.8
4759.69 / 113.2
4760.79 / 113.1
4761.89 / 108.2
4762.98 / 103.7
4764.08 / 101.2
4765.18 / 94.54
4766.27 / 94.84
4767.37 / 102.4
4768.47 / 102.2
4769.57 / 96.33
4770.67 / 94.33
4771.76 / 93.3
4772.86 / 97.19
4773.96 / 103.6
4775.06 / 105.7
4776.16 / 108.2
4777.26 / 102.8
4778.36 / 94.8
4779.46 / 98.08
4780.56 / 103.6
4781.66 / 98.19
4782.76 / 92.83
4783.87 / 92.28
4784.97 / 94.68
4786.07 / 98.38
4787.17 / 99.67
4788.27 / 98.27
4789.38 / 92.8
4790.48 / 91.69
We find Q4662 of 2.7 Ang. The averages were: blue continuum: 109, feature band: 101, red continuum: 99.6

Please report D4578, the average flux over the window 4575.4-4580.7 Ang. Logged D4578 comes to 108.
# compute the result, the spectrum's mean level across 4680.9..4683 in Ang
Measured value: 113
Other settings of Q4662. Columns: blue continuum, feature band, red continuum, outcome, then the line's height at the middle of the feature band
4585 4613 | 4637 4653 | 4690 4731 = 0.6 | 104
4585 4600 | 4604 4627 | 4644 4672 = -0.7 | 102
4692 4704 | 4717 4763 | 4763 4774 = -1.3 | 98.9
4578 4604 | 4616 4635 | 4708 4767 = 0.6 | 103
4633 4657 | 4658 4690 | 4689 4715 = -0.7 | 101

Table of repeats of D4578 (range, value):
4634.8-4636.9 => 98.2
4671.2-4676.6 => 103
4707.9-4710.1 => 95.8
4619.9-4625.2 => 103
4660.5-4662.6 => 104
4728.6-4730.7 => 95.5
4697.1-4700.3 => 98.8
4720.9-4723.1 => 111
